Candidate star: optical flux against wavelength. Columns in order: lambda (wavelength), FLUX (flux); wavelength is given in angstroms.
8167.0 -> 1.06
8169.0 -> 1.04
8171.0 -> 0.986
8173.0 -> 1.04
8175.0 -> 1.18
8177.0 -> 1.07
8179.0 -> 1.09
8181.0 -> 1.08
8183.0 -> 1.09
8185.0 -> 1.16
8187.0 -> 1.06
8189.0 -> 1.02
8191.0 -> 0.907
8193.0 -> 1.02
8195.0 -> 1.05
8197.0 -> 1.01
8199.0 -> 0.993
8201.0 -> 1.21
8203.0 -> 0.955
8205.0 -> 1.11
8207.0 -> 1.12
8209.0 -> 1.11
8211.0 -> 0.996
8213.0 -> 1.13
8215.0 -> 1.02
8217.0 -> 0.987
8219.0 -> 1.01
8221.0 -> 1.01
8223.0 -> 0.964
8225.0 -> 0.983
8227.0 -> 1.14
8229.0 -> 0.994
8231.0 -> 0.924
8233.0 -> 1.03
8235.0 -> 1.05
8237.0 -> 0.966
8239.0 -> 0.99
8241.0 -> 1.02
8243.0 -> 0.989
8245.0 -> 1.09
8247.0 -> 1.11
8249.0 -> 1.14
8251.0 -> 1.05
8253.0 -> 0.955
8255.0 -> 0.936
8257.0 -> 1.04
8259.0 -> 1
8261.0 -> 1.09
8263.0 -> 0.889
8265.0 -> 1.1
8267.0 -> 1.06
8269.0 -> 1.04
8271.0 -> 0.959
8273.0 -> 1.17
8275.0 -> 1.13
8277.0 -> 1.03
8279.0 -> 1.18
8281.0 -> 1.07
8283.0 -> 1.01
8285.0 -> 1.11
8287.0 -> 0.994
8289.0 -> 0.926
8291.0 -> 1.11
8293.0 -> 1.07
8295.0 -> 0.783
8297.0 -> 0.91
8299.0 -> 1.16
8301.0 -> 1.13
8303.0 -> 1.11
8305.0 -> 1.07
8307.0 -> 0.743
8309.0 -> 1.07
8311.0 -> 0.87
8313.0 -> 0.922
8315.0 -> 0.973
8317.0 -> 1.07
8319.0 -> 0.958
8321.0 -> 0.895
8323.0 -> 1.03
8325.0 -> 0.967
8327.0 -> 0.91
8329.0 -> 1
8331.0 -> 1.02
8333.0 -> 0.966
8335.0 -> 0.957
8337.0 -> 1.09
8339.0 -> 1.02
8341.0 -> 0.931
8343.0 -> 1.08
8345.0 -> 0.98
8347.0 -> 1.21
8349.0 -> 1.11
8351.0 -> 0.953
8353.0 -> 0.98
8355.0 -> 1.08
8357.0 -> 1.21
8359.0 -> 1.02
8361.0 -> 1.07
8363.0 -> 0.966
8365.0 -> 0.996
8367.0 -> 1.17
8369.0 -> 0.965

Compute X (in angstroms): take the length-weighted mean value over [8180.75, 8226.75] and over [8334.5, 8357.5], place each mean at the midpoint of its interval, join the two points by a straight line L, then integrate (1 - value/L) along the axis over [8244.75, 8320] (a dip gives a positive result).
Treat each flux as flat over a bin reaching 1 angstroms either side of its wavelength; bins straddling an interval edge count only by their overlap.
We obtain 1.5 angstroms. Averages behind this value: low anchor 1.04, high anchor 1.05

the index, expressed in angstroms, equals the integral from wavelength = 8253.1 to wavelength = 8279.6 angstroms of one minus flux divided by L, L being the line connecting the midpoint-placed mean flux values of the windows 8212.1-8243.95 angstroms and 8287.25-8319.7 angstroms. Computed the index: -1.1 angstroms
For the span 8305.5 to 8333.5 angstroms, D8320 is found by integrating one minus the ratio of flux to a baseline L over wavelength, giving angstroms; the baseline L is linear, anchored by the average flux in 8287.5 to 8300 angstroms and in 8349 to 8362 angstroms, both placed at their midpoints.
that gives 1.7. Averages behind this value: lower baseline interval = 0.993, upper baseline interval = 1.06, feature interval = 0.959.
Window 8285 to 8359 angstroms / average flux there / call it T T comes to 1.01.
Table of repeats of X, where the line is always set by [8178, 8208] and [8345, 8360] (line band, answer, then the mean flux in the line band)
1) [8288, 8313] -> 1.8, 0.993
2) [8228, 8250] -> 0.7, 1.03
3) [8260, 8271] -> 0.4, 1.03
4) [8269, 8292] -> 0.1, 1.06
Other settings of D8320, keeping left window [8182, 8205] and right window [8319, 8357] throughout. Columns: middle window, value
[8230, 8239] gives 0.39 angstroms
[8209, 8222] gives 0.11 angstroms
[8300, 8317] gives 0.49 angstroms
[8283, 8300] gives 0.27 angstroms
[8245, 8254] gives -0.29 angstroms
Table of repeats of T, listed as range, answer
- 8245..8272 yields 1.03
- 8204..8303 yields 1.04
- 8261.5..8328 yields 1.01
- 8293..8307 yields 1.01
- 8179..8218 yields 1.06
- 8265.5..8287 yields 1.07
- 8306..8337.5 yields 0.963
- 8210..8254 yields 1.02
